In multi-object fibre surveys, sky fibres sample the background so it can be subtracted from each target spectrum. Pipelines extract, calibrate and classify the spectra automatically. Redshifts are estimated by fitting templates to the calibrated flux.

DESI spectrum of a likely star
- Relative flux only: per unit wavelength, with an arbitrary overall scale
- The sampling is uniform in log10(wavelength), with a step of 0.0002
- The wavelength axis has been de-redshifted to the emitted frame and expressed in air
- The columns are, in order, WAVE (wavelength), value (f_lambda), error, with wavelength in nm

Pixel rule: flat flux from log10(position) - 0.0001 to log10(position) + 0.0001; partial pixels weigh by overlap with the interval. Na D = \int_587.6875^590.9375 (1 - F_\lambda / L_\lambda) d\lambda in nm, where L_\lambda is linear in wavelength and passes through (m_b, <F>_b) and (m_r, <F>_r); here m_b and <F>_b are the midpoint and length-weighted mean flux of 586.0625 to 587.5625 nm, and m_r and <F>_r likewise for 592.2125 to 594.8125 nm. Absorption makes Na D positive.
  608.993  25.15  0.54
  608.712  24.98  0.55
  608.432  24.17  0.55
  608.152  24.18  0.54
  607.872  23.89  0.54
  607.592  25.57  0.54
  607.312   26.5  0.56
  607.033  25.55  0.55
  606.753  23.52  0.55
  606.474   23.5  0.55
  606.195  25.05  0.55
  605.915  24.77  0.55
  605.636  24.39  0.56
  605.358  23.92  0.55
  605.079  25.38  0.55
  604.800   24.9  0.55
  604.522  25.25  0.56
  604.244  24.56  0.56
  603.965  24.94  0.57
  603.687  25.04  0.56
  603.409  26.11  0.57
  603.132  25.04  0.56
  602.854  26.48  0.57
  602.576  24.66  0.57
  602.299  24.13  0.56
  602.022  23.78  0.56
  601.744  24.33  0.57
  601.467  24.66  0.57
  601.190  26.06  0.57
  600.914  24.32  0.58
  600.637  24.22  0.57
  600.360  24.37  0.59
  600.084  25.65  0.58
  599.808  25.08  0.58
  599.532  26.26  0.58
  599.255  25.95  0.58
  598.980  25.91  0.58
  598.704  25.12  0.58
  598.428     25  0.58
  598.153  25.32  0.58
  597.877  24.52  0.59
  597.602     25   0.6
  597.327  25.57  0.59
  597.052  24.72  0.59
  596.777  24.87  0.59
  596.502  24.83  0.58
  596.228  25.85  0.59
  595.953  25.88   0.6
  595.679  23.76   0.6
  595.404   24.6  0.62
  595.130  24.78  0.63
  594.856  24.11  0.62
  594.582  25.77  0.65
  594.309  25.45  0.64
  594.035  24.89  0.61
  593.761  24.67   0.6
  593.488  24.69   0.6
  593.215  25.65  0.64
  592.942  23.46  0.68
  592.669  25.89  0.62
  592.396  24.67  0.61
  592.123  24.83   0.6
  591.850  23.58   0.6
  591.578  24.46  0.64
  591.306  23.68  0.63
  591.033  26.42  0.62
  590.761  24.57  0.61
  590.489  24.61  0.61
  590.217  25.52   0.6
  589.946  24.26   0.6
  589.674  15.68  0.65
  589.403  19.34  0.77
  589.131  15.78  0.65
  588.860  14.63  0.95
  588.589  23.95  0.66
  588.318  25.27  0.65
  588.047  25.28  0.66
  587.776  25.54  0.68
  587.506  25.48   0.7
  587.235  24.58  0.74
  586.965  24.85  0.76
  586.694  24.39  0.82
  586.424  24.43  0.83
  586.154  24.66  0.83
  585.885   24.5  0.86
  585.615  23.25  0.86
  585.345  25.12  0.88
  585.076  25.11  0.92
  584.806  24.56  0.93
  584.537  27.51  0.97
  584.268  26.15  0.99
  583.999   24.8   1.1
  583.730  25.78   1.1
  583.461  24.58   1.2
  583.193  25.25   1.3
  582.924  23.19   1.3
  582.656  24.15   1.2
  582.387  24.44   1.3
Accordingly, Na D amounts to 0.36 nm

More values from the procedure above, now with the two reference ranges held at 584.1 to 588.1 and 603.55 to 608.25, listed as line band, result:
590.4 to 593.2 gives 0.03 nm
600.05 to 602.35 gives 0.02 nm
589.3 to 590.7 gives 0.16 nm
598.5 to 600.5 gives -0.05 nm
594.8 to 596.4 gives 0.00 nm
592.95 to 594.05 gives 0.01 nm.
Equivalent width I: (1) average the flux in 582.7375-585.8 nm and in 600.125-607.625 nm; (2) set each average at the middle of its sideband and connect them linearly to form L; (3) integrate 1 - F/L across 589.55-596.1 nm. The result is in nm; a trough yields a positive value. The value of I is 0.13 nm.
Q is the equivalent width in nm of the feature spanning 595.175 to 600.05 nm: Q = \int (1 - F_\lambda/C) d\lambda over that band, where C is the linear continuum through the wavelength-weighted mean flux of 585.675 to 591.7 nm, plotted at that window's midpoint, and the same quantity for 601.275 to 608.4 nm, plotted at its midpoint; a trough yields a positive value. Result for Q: -0.22 nm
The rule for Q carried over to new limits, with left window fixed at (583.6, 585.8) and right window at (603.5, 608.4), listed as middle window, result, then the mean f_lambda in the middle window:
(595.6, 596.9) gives -0.006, 25.1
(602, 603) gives -0.002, 24.9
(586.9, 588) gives 0.002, 25.1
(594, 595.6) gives 0.008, 24.9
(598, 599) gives -0.013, 25.2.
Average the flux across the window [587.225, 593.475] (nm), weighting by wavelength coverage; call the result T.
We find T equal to 23.4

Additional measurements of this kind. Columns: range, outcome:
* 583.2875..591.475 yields 23.8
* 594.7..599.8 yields 25.1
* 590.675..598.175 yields 24.9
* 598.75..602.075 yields 25.1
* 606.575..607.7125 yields 25.2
